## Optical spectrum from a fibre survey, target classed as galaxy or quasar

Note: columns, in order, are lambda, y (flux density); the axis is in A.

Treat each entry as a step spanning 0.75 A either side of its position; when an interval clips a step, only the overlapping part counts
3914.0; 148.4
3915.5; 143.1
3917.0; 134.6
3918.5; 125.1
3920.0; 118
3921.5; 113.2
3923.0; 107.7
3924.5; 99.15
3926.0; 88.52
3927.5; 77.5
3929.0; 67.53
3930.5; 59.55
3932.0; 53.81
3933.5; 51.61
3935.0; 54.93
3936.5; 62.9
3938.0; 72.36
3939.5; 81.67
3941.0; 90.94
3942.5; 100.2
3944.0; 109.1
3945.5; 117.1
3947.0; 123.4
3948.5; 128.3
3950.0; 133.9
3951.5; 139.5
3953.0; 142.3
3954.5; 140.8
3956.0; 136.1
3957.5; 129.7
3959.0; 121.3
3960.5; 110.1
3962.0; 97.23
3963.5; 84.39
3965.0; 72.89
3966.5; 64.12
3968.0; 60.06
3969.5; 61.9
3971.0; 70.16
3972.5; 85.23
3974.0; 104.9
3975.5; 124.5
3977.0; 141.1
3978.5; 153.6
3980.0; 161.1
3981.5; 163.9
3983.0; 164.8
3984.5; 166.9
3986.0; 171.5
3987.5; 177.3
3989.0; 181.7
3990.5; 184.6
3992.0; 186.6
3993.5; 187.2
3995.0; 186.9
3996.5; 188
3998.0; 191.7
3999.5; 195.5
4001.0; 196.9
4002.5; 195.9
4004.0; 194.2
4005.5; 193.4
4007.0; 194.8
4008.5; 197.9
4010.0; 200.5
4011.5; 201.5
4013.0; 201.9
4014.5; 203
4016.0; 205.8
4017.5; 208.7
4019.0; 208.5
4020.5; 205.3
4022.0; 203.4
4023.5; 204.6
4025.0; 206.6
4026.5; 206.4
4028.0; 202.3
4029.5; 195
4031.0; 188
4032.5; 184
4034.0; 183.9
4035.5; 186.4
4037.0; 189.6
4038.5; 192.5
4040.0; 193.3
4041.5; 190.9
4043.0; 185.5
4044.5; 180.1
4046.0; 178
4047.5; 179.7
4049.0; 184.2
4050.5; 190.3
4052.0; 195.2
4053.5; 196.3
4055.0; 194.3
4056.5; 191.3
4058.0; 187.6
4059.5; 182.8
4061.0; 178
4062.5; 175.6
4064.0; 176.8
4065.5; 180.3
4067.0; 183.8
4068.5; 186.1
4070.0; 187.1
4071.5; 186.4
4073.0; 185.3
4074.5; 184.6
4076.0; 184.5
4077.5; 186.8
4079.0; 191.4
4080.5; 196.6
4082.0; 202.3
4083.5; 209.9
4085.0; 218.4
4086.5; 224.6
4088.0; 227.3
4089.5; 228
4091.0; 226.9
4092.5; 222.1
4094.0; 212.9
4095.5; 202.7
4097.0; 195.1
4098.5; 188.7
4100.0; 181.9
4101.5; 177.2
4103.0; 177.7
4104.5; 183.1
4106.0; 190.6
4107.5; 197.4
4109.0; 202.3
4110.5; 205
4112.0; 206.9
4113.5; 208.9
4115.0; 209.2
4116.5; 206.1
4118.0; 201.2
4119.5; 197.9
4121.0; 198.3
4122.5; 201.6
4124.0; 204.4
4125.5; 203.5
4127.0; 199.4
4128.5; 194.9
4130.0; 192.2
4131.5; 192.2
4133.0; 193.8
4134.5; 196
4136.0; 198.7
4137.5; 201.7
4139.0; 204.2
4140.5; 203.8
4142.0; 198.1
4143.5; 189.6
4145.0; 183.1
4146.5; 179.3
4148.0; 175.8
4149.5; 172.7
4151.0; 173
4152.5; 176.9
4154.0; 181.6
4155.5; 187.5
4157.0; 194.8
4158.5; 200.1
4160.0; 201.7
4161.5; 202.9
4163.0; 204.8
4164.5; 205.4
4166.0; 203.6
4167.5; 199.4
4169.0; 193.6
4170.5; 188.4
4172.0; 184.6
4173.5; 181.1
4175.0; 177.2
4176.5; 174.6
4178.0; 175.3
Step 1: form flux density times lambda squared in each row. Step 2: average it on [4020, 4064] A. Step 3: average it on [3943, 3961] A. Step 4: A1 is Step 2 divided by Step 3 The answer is 1.56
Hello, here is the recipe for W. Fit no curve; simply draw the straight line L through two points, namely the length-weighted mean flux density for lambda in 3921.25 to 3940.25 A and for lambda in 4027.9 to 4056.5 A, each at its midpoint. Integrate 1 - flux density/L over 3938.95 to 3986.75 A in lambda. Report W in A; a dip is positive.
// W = -4.6 A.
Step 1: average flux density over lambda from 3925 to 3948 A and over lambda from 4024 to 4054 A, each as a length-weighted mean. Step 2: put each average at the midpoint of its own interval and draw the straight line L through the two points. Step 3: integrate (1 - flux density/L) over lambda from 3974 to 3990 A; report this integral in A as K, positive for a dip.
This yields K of -3.5 A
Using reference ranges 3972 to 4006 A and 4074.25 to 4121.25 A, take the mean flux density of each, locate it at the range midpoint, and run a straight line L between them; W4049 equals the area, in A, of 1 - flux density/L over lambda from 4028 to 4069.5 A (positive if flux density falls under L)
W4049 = 0.1 A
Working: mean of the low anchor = 170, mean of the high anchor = 202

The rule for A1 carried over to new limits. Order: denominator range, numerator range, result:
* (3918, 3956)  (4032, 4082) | 2.00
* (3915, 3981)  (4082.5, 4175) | 2.10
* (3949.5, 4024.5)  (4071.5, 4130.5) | 1.34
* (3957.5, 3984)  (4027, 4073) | 1.77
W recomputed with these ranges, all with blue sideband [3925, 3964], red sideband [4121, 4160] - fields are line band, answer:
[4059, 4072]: -2.1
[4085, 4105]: -4.0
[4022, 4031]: -4.2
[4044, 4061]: -4.1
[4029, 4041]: -4.0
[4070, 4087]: -3.5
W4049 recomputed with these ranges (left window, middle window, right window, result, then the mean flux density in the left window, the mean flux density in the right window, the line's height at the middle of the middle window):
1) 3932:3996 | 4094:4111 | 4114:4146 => -0.6 A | 121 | 198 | 186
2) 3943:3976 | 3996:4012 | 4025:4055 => -4.5 A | 107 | 190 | 153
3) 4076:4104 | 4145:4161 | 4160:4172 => 1.2 A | 203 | 199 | 200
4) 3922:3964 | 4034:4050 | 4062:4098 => -1.4 A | 99.5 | 199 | 171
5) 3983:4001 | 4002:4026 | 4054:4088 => -2.1 A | 183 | 192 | 186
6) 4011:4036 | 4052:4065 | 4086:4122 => 1.0 A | 200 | 203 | 201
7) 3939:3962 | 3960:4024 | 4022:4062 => -3.0 A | 120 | 190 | 152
